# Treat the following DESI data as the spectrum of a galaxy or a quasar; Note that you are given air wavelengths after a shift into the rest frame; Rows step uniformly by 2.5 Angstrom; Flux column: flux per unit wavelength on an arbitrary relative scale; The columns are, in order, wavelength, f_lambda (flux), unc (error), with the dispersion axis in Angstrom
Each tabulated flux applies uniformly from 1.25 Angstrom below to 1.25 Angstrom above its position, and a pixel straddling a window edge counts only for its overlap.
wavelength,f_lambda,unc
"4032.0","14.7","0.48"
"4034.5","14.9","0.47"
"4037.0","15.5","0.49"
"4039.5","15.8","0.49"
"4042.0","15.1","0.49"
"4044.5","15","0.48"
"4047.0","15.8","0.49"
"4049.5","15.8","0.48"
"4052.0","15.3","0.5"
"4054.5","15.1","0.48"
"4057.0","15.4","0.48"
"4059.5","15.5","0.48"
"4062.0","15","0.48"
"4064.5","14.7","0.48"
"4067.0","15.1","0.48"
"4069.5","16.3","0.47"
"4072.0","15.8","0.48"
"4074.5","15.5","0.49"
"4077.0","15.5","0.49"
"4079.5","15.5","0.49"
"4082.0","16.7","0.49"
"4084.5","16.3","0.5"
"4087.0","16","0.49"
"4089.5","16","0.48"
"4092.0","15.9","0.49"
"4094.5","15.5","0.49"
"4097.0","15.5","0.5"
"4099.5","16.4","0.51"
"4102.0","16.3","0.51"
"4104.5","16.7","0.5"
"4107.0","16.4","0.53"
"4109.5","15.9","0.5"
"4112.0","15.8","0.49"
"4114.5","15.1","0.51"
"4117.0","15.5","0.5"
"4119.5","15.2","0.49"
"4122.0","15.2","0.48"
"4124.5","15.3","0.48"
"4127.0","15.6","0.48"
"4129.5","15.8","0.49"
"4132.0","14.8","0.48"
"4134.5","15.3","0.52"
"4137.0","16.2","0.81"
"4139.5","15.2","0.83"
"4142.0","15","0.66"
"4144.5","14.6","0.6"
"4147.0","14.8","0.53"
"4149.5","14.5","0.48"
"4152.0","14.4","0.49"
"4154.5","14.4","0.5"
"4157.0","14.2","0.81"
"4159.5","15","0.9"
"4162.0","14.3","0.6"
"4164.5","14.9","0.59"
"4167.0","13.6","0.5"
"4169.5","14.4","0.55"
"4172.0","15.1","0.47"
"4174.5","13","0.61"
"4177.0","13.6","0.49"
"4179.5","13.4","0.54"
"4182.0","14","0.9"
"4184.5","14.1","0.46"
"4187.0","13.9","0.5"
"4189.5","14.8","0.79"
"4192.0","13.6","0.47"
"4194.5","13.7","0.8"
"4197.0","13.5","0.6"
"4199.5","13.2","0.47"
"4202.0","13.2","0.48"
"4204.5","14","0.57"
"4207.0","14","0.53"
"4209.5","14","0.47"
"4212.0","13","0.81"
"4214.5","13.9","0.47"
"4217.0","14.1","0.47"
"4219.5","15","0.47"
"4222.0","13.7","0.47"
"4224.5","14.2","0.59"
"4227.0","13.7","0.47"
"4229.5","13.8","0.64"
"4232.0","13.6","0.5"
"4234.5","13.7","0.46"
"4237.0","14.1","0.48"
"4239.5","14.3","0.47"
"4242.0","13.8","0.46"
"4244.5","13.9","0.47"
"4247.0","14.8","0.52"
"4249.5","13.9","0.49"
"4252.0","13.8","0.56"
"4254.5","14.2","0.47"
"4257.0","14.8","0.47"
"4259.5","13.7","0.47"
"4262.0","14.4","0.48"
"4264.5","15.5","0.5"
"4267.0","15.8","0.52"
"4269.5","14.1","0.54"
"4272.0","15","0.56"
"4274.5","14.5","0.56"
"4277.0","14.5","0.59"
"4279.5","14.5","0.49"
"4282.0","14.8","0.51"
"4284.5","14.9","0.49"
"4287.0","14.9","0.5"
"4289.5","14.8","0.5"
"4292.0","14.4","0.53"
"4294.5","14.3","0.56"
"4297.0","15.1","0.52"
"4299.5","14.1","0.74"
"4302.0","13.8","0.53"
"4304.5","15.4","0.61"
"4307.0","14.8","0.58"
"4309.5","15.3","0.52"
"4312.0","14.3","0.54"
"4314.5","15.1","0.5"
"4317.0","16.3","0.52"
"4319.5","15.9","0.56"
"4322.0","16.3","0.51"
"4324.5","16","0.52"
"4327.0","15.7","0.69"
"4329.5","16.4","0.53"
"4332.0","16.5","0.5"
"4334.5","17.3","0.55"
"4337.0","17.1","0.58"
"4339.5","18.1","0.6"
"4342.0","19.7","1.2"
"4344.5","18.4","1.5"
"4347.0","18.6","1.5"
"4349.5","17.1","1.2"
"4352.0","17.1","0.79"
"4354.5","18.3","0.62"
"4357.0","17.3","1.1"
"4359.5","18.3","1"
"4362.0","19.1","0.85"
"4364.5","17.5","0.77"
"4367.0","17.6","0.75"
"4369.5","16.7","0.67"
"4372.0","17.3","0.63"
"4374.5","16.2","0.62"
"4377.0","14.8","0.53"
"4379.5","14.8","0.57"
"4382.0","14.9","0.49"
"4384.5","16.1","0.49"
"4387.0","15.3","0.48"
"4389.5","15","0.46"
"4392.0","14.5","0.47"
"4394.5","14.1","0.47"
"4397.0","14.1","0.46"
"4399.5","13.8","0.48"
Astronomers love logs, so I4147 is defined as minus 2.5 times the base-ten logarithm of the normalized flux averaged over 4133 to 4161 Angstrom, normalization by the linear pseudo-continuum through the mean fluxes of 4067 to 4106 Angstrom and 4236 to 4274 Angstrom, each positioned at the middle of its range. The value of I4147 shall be 0.04 mag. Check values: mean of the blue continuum 16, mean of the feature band 14.9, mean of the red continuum 14.4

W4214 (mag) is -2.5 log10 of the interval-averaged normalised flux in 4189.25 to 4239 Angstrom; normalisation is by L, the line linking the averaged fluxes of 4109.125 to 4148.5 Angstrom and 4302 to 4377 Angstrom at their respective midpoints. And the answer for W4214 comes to 0.15 mag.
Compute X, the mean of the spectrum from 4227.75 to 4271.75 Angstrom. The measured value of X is 14.3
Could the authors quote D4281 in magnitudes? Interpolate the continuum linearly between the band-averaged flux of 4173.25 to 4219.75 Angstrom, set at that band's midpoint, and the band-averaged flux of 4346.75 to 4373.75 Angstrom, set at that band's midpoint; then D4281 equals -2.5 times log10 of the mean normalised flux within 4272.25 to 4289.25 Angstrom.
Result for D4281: 0.075 mag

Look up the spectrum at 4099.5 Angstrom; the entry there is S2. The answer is 16.4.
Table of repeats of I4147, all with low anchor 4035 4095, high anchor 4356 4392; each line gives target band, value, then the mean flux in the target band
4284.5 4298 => 0.10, 14.7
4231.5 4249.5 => 0.15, 14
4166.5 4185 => 0.14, 13.9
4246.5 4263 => 0.14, 14.2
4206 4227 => 0.15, 14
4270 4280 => 0.11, 14.6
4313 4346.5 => -0.04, 16.9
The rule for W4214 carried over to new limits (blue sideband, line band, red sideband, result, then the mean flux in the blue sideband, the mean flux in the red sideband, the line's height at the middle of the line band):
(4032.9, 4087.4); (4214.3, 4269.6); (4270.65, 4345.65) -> 0.10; 15.5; 15.6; 15.6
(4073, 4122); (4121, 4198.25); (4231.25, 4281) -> 0.06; 15.9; 14.4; 15.3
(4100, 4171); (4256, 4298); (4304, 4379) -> 0.11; 15.2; 16.8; 16.3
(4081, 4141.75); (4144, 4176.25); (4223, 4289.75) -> 0.07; 15.8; 14.4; 15.3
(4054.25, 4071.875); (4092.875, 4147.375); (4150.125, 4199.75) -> -0.06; 15.3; 14.1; 14.7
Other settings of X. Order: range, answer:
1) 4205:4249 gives 14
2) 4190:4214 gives 13.6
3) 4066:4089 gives 15.9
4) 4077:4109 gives 16.1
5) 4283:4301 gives 14.6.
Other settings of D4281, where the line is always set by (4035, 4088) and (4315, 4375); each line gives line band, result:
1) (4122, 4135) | 0.042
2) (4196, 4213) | 0.207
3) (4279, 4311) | 0.156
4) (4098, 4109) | -0.040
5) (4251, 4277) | 0.152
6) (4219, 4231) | 0.180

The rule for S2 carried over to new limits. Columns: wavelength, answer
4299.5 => 14.1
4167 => 13.6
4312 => 14.3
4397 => 14.1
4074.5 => 15.5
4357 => 17.3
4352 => 17.1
